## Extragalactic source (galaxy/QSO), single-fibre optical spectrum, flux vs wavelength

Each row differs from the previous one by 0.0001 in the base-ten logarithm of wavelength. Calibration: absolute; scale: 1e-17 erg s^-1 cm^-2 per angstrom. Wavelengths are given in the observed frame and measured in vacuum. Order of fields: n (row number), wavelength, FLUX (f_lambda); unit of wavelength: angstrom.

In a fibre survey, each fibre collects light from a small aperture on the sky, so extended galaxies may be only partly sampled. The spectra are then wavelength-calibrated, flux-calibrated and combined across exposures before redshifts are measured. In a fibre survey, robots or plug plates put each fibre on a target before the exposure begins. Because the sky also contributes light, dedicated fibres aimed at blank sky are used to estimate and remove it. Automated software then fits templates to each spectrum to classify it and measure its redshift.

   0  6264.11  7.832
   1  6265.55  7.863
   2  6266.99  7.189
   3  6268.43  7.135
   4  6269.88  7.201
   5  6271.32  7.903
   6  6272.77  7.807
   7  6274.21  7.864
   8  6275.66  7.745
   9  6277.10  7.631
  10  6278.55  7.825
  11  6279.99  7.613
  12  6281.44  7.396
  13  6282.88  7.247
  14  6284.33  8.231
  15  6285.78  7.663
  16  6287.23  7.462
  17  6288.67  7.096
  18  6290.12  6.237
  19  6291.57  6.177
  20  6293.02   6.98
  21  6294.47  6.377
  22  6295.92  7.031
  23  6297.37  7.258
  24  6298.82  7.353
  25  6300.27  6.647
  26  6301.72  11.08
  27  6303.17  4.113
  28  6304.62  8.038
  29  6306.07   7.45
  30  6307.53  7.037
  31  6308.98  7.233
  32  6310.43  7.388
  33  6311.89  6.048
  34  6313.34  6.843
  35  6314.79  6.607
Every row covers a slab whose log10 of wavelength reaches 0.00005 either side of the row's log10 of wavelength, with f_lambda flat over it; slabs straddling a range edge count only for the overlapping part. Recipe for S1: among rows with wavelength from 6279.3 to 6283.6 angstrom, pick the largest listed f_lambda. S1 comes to 7.613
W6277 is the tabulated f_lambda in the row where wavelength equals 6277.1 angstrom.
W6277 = 7.631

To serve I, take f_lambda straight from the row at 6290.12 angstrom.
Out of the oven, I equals 6.237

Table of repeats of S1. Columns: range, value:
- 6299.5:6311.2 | 11.08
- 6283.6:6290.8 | 8.231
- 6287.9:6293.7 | 7.096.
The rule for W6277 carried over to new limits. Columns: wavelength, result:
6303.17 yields 4.113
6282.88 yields 7.247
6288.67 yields 7.096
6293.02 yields 6.98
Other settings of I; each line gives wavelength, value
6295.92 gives 7.031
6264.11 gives 7.832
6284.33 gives 8.231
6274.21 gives 7.864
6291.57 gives 6.177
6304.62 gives 8.038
